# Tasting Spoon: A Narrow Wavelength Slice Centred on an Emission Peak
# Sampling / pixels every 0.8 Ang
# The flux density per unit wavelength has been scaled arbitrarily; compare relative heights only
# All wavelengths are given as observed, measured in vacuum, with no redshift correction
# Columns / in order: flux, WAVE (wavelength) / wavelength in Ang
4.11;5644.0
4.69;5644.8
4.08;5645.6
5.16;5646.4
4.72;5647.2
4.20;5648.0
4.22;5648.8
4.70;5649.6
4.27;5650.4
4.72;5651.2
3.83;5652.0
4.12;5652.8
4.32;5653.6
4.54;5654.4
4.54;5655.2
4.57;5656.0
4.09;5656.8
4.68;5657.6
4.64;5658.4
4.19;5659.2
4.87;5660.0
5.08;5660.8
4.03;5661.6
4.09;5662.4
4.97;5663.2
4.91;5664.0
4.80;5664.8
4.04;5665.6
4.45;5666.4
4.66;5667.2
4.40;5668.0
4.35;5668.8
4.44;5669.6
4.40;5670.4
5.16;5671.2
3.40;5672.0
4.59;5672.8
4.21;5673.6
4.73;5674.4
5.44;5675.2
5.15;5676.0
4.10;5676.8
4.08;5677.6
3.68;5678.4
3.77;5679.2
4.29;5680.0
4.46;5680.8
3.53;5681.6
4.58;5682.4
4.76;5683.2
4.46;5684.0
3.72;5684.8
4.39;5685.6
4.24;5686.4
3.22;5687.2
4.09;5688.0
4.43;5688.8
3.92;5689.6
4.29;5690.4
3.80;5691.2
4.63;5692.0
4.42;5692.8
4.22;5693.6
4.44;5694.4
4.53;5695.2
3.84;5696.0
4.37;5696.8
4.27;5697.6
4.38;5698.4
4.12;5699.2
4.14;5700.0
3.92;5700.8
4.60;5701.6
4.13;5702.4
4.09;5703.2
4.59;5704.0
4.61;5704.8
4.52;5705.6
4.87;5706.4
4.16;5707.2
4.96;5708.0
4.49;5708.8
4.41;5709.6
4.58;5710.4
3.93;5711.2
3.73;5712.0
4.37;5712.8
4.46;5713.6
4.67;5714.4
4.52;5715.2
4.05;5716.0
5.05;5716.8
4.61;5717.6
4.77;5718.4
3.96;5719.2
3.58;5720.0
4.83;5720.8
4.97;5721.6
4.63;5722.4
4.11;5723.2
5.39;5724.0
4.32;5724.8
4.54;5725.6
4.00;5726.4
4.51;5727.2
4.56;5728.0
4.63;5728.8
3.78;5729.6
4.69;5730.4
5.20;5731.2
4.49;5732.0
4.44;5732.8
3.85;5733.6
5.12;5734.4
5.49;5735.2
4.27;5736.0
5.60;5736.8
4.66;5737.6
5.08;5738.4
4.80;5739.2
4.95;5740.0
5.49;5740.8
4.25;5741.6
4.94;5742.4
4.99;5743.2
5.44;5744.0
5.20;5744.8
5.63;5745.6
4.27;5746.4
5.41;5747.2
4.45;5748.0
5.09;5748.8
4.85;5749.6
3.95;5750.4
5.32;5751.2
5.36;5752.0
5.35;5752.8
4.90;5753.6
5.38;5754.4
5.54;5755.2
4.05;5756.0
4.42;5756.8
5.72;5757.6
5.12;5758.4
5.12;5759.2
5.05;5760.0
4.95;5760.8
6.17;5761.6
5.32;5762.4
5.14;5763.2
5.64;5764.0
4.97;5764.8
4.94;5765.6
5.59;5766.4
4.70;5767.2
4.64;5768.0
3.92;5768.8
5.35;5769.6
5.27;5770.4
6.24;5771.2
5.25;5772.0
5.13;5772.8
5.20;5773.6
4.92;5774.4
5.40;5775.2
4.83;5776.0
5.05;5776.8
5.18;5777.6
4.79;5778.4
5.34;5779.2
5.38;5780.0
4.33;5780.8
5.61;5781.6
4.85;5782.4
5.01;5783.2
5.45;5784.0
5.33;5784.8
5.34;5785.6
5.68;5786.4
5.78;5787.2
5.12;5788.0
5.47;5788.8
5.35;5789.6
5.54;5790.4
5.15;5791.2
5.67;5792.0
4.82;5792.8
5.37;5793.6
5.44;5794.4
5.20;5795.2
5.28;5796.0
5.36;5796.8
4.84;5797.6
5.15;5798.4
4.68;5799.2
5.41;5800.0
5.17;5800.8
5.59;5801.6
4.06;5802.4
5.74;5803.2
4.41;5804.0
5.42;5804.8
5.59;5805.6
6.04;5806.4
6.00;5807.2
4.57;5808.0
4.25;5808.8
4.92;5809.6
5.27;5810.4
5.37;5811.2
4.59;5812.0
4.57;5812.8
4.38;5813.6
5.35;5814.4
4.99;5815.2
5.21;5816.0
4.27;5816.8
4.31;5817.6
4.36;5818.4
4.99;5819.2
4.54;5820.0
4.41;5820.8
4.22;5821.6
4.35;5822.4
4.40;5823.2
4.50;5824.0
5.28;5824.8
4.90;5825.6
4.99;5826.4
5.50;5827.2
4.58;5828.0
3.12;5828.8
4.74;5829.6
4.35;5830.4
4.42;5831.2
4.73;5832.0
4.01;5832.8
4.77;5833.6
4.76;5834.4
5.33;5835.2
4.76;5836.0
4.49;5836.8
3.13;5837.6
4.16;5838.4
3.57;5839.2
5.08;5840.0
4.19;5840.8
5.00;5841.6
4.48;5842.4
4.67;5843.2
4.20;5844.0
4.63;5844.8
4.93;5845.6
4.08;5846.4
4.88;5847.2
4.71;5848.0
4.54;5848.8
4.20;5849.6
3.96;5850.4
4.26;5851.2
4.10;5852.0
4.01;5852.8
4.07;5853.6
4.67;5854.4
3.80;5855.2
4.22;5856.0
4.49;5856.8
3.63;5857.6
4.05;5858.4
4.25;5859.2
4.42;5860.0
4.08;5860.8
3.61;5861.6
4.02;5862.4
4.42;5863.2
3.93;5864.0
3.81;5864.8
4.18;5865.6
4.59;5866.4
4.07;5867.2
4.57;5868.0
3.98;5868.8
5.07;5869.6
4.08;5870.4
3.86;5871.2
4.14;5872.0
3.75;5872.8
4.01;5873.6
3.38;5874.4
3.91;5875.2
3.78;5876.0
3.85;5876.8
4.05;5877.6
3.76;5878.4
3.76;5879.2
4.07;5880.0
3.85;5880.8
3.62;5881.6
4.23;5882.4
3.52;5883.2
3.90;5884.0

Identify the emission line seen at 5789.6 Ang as C III]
